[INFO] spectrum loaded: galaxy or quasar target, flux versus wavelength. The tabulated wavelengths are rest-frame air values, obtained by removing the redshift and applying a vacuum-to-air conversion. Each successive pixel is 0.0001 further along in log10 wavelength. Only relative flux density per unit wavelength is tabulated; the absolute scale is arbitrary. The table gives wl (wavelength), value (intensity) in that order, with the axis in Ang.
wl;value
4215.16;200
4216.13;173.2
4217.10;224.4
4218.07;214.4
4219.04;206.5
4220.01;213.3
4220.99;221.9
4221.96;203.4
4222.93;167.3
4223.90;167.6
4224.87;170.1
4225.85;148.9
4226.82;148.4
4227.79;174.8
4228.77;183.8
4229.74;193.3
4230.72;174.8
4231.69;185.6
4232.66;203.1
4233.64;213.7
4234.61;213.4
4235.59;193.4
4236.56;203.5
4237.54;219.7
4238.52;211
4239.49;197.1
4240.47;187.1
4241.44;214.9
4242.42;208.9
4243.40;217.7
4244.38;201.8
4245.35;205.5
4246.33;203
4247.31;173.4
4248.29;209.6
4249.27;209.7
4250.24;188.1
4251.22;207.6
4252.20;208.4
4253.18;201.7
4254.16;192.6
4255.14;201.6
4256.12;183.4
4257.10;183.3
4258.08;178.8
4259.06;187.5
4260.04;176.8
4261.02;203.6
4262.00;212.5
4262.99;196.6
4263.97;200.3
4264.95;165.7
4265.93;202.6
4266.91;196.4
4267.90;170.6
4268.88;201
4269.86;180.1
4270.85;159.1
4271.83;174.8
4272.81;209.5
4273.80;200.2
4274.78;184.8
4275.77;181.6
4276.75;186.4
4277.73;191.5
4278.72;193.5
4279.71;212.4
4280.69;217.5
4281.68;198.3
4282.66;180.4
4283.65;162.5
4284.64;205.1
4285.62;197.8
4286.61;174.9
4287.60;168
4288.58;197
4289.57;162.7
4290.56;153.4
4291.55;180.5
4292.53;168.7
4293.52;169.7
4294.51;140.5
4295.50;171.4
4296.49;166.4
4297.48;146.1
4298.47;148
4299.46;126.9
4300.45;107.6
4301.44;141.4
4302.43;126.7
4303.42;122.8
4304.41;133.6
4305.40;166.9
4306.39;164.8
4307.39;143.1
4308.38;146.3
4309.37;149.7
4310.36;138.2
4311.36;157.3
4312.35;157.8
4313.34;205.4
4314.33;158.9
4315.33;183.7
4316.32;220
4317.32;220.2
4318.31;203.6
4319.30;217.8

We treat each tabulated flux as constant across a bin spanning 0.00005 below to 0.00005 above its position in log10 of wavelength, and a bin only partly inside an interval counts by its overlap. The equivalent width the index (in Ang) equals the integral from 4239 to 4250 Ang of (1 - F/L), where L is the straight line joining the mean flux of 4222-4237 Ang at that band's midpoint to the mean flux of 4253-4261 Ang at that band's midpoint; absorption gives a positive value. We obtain -0.9 Ang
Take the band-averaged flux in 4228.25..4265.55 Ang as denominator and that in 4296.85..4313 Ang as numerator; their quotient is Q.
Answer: 0.72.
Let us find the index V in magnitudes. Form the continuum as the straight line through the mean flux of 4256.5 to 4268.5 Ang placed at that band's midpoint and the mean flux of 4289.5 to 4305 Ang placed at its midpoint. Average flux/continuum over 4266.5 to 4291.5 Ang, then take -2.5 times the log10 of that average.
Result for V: -0.103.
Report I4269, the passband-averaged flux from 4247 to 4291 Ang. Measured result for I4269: 190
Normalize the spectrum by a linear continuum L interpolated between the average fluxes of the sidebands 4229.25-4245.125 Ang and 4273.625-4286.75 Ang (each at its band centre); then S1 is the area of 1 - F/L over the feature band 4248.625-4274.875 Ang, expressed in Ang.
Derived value 0.63 Ang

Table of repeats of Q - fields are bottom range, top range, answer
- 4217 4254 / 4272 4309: 0.86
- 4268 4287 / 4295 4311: 0.76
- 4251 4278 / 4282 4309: 0.83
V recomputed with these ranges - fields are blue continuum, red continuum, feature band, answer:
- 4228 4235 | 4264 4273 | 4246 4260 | -0.03 mag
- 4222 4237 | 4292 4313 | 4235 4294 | -0.16 mag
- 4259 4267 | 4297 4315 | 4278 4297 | -0.08 mag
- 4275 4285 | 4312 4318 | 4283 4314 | 0.21 mag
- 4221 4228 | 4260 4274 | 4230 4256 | -0.12 mag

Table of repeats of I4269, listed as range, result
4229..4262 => 199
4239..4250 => 202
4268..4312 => 168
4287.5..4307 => 153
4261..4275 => 190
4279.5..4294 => 183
